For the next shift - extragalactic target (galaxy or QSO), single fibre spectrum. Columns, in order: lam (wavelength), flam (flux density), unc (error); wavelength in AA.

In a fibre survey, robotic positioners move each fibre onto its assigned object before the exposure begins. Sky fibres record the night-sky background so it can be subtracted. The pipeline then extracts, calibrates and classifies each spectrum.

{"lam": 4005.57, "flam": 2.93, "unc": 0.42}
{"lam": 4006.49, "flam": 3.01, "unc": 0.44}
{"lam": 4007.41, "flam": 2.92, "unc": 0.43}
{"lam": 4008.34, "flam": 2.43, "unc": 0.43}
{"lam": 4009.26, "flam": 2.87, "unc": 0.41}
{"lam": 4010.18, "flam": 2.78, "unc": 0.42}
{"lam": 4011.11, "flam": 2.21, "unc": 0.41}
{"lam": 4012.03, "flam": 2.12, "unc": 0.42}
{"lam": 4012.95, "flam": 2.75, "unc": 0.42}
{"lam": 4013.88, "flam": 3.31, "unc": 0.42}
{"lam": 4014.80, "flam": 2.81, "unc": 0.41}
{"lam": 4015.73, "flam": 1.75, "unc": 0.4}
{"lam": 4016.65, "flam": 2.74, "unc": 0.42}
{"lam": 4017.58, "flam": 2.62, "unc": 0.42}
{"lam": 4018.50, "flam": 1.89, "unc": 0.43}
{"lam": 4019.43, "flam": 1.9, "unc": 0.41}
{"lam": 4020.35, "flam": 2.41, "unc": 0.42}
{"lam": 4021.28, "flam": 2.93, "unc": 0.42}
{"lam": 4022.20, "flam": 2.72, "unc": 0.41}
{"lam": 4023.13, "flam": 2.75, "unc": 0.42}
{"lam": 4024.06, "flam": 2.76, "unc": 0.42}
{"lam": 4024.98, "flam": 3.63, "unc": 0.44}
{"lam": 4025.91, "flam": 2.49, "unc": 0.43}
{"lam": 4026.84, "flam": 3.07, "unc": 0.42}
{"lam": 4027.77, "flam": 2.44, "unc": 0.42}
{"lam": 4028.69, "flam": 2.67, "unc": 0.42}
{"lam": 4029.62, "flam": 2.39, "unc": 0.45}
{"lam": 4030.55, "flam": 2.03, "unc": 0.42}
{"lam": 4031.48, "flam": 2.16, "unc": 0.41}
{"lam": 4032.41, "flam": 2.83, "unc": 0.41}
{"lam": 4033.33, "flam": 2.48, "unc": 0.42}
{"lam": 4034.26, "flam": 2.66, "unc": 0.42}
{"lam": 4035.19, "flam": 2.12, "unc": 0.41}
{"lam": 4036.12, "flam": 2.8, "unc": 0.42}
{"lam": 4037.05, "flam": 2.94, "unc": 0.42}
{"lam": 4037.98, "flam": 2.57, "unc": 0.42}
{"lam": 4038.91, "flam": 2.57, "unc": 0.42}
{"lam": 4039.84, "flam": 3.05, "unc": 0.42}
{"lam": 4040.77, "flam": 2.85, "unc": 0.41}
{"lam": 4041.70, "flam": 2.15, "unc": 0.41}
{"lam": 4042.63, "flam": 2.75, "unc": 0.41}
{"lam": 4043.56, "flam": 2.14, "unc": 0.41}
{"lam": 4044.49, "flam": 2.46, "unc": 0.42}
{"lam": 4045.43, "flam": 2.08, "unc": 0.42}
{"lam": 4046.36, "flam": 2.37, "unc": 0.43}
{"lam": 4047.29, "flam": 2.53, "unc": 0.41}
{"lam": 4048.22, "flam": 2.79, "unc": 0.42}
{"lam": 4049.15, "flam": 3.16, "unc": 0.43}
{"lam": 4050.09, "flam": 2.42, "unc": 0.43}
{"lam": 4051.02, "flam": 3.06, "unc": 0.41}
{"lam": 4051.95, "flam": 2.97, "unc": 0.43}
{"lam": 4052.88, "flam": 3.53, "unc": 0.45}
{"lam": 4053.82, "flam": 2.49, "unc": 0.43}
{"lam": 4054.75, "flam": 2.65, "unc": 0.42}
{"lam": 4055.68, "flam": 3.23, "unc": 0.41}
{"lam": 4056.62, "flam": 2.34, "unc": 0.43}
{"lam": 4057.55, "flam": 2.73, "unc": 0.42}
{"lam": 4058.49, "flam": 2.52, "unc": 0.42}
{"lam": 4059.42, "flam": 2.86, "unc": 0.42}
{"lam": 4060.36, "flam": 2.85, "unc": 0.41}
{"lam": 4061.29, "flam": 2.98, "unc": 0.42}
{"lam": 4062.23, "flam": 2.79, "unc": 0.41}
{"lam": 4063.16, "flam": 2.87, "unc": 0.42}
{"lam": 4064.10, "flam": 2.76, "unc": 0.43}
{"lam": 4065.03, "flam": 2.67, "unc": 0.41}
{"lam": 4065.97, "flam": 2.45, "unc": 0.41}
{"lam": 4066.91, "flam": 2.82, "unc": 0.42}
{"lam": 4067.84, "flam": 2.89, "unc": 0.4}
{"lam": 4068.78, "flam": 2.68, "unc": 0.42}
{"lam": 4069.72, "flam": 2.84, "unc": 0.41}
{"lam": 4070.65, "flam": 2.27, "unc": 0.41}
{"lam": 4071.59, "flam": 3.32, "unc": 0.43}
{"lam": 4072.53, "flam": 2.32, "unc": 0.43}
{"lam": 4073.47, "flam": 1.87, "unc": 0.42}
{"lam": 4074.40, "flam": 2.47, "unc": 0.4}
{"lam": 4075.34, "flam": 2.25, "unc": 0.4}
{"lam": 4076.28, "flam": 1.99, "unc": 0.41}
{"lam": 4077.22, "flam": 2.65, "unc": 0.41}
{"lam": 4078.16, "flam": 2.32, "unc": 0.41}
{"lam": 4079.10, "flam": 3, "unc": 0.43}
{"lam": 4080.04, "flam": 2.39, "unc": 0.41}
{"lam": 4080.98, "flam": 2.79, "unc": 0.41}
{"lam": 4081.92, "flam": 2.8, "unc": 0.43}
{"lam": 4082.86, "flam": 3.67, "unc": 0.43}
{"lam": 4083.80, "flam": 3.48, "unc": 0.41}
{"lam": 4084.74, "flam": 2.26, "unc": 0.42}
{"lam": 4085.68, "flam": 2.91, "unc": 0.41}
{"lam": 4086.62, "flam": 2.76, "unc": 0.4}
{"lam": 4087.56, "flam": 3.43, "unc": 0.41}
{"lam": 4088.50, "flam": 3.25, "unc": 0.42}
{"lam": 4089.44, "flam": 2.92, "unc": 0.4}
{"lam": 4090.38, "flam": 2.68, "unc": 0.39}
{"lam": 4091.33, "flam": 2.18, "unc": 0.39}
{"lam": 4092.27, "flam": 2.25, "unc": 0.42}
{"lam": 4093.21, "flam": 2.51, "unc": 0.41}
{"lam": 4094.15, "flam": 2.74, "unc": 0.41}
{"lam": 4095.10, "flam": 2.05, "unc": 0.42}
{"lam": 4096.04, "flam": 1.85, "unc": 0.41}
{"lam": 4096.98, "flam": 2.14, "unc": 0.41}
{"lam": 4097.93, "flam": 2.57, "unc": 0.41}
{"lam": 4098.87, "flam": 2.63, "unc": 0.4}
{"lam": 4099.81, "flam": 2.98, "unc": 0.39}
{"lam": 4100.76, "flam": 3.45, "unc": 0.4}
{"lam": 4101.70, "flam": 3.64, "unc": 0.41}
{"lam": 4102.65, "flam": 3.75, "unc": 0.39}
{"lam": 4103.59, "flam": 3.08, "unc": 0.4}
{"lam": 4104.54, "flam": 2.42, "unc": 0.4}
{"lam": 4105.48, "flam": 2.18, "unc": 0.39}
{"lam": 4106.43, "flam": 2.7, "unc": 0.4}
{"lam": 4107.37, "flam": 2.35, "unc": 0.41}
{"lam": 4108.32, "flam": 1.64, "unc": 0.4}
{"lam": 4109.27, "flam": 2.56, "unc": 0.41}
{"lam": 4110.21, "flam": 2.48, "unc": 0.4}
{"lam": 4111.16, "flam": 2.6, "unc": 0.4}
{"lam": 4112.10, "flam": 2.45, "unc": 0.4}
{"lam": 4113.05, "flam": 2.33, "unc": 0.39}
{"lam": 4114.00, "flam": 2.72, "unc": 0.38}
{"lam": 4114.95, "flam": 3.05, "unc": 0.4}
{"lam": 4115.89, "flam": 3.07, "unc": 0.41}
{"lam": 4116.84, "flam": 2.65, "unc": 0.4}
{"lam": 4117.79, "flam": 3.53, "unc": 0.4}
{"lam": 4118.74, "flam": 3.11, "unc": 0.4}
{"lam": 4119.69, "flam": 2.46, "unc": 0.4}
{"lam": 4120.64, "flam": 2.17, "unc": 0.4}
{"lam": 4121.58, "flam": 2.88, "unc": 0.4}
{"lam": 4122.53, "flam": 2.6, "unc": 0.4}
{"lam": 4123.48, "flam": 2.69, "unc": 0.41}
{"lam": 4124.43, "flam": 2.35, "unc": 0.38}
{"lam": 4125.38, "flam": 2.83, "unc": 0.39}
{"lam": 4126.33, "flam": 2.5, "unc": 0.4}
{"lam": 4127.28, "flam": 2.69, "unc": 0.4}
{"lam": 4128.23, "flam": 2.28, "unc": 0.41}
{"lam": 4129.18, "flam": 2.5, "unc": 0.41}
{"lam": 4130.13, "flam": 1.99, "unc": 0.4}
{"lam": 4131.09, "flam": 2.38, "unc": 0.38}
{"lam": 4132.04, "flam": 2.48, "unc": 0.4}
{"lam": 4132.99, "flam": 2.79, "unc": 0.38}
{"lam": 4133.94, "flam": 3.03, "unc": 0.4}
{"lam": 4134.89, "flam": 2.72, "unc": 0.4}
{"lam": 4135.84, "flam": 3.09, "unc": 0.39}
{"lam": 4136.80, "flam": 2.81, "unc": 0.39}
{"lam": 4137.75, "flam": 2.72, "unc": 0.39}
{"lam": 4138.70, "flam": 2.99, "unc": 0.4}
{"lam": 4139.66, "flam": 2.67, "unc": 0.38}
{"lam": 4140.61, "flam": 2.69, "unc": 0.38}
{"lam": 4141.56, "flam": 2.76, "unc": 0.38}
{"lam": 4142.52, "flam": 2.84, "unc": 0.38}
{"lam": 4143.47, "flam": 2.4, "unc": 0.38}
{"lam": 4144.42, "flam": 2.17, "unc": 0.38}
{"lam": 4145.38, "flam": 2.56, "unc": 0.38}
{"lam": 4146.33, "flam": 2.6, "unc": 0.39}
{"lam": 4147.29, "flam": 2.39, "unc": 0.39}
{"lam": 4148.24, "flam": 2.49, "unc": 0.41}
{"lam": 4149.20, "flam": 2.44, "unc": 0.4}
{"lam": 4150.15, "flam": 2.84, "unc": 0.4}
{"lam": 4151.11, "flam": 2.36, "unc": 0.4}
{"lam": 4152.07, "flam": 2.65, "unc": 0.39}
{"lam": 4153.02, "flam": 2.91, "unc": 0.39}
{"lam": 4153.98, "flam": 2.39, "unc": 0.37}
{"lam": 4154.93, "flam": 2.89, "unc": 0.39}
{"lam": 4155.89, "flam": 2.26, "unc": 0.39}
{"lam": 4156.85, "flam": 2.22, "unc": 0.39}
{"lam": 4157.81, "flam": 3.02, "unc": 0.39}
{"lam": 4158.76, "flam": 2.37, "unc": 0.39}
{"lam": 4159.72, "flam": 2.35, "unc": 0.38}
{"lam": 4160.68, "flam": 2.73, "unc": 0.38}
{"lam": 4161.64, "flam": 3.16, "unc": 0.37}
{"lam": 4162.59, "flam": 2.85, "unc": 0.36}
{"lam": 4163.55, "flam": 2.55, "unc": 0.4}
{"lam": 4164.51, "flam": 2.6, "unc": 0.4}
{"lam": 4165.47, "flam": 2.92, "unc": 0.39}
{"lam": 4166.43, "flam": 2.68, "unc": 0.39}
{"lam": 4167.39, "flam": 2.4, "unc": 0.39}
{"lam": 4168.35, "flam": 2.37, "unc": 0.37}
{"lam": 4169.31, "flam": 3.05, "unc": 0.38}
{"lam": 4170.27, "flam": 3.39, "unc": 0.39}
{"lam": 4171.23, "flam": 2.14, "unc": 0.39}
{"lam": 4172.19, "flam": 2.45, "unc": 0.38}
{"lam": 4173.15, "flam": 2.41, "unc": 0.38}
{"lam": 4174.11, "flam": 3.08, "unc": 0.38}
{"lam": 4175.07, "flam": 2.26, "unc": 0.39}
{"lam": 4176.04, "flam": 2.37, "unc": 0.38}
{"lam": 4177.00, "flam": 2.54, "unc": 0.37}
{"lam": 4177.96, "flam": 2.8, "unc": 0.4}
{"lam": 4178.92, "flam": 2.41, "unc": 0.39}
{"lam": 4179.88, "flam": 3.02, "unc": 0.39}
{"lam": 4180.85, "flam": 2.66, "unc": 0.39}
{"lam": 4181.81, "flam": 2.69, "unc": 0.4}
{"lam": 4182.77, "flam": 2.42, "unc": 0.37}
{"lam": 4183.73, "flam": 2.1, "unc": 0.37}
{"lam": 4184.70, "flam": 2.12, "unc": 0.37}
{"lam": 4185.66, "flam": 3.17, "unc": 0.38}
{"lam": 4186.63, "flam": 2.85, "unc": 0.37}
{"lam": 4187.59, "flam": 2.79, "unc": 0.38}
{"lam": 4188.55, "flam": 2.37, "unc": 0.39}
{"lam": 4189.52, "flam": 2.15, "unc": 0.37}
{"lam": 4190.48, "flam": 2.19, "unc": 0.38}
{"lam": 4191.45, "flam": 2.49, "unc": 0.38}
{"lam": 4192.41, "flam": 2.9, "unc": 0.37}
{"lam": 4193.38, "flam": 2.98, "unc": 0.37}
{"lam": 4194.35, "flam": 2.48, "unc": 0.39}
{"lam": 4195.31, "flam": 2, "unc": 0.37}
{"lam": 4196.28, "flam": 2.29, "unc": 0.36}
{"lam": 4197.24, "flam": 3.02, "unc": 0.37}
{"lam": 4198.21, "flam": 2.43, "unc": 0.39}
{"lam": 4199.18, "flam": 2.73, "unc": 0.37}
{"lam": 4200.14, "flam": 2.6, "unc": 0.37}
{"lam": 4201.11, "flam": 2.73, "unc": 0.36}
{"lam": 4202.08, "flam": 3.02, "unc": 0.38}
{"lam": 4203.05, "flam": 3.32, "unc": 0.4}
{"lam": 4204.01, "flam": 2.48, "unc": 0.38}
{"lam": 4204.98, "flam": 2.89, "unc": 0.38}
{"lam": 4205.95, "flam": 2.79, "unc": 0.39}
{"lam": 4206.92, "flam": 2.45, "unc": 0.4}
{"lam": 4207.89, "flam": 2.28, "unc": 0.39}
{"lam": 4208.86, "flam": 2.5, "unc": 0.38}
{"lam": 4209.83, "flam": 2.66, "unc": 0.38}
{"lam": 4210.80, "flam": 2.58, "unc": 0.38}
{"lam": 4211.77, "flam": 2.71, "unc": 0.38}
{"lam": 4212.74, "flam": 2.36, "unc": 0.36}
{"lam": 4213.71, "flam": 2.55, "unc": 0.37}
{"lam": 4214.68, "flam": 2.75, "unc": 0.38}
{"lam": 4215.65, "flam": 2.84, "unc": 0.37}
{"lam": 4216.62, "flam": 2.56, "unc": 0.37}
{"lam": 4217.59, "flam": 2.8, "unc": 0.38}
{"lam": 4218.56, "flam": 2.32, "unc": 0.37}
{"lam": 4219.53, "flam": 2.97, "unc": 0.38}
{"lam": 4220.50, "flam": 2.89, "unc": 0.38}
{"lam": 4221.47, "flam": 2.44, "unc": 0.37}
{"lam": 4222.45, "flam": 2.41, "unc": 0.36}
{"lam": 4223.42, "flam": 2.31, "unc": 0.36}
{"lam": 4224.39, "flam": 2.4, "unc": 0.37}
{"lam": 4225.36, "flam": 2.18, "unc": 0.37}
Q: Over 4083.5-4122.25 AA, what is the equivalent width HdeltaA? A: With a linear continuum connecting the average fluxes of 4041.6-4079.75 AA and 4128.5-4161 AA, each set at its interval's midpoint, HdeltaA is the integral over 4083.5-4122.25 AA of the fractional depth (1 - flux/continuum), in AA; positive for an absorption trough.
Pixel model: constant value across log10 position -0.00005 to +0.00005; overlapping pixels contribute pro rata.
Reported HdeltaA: -1.1 AA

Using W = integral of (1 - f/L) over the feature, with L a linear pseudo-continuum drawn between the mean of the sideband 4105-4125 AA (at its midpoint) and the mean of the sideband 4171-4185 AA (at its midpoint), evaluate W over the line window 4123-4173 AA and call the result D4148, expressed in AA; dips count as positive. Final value -1.36 AA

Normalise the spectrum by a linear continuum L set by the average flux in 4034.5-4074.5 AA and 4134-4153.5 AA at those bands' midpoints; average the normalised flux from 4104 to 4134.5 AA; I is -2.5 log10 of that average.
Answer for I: 0.04 mag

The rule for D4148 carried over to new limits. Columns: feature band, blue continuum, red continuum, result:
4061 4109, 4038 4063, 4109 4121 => 0.6 AA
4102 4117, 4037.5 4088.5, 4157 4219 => 0.2 AA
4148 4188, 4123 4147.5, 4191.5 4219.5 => 0.1 AA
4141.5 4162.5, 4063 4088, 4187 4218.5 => 0.5 AA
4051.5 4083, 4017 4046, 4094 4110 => -1.3 AA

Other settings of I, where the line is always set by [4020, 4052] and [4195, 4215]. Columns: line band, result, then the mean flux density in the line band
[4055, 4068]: -0.05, 2.76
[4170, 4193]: 0.03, 2.57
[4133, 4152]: -0.01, 2.66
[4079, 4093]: -0.08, 2.84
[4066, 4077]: 0.05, 2.52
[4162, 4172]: -0.03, 2.69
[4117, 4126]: -0.04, 2.73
